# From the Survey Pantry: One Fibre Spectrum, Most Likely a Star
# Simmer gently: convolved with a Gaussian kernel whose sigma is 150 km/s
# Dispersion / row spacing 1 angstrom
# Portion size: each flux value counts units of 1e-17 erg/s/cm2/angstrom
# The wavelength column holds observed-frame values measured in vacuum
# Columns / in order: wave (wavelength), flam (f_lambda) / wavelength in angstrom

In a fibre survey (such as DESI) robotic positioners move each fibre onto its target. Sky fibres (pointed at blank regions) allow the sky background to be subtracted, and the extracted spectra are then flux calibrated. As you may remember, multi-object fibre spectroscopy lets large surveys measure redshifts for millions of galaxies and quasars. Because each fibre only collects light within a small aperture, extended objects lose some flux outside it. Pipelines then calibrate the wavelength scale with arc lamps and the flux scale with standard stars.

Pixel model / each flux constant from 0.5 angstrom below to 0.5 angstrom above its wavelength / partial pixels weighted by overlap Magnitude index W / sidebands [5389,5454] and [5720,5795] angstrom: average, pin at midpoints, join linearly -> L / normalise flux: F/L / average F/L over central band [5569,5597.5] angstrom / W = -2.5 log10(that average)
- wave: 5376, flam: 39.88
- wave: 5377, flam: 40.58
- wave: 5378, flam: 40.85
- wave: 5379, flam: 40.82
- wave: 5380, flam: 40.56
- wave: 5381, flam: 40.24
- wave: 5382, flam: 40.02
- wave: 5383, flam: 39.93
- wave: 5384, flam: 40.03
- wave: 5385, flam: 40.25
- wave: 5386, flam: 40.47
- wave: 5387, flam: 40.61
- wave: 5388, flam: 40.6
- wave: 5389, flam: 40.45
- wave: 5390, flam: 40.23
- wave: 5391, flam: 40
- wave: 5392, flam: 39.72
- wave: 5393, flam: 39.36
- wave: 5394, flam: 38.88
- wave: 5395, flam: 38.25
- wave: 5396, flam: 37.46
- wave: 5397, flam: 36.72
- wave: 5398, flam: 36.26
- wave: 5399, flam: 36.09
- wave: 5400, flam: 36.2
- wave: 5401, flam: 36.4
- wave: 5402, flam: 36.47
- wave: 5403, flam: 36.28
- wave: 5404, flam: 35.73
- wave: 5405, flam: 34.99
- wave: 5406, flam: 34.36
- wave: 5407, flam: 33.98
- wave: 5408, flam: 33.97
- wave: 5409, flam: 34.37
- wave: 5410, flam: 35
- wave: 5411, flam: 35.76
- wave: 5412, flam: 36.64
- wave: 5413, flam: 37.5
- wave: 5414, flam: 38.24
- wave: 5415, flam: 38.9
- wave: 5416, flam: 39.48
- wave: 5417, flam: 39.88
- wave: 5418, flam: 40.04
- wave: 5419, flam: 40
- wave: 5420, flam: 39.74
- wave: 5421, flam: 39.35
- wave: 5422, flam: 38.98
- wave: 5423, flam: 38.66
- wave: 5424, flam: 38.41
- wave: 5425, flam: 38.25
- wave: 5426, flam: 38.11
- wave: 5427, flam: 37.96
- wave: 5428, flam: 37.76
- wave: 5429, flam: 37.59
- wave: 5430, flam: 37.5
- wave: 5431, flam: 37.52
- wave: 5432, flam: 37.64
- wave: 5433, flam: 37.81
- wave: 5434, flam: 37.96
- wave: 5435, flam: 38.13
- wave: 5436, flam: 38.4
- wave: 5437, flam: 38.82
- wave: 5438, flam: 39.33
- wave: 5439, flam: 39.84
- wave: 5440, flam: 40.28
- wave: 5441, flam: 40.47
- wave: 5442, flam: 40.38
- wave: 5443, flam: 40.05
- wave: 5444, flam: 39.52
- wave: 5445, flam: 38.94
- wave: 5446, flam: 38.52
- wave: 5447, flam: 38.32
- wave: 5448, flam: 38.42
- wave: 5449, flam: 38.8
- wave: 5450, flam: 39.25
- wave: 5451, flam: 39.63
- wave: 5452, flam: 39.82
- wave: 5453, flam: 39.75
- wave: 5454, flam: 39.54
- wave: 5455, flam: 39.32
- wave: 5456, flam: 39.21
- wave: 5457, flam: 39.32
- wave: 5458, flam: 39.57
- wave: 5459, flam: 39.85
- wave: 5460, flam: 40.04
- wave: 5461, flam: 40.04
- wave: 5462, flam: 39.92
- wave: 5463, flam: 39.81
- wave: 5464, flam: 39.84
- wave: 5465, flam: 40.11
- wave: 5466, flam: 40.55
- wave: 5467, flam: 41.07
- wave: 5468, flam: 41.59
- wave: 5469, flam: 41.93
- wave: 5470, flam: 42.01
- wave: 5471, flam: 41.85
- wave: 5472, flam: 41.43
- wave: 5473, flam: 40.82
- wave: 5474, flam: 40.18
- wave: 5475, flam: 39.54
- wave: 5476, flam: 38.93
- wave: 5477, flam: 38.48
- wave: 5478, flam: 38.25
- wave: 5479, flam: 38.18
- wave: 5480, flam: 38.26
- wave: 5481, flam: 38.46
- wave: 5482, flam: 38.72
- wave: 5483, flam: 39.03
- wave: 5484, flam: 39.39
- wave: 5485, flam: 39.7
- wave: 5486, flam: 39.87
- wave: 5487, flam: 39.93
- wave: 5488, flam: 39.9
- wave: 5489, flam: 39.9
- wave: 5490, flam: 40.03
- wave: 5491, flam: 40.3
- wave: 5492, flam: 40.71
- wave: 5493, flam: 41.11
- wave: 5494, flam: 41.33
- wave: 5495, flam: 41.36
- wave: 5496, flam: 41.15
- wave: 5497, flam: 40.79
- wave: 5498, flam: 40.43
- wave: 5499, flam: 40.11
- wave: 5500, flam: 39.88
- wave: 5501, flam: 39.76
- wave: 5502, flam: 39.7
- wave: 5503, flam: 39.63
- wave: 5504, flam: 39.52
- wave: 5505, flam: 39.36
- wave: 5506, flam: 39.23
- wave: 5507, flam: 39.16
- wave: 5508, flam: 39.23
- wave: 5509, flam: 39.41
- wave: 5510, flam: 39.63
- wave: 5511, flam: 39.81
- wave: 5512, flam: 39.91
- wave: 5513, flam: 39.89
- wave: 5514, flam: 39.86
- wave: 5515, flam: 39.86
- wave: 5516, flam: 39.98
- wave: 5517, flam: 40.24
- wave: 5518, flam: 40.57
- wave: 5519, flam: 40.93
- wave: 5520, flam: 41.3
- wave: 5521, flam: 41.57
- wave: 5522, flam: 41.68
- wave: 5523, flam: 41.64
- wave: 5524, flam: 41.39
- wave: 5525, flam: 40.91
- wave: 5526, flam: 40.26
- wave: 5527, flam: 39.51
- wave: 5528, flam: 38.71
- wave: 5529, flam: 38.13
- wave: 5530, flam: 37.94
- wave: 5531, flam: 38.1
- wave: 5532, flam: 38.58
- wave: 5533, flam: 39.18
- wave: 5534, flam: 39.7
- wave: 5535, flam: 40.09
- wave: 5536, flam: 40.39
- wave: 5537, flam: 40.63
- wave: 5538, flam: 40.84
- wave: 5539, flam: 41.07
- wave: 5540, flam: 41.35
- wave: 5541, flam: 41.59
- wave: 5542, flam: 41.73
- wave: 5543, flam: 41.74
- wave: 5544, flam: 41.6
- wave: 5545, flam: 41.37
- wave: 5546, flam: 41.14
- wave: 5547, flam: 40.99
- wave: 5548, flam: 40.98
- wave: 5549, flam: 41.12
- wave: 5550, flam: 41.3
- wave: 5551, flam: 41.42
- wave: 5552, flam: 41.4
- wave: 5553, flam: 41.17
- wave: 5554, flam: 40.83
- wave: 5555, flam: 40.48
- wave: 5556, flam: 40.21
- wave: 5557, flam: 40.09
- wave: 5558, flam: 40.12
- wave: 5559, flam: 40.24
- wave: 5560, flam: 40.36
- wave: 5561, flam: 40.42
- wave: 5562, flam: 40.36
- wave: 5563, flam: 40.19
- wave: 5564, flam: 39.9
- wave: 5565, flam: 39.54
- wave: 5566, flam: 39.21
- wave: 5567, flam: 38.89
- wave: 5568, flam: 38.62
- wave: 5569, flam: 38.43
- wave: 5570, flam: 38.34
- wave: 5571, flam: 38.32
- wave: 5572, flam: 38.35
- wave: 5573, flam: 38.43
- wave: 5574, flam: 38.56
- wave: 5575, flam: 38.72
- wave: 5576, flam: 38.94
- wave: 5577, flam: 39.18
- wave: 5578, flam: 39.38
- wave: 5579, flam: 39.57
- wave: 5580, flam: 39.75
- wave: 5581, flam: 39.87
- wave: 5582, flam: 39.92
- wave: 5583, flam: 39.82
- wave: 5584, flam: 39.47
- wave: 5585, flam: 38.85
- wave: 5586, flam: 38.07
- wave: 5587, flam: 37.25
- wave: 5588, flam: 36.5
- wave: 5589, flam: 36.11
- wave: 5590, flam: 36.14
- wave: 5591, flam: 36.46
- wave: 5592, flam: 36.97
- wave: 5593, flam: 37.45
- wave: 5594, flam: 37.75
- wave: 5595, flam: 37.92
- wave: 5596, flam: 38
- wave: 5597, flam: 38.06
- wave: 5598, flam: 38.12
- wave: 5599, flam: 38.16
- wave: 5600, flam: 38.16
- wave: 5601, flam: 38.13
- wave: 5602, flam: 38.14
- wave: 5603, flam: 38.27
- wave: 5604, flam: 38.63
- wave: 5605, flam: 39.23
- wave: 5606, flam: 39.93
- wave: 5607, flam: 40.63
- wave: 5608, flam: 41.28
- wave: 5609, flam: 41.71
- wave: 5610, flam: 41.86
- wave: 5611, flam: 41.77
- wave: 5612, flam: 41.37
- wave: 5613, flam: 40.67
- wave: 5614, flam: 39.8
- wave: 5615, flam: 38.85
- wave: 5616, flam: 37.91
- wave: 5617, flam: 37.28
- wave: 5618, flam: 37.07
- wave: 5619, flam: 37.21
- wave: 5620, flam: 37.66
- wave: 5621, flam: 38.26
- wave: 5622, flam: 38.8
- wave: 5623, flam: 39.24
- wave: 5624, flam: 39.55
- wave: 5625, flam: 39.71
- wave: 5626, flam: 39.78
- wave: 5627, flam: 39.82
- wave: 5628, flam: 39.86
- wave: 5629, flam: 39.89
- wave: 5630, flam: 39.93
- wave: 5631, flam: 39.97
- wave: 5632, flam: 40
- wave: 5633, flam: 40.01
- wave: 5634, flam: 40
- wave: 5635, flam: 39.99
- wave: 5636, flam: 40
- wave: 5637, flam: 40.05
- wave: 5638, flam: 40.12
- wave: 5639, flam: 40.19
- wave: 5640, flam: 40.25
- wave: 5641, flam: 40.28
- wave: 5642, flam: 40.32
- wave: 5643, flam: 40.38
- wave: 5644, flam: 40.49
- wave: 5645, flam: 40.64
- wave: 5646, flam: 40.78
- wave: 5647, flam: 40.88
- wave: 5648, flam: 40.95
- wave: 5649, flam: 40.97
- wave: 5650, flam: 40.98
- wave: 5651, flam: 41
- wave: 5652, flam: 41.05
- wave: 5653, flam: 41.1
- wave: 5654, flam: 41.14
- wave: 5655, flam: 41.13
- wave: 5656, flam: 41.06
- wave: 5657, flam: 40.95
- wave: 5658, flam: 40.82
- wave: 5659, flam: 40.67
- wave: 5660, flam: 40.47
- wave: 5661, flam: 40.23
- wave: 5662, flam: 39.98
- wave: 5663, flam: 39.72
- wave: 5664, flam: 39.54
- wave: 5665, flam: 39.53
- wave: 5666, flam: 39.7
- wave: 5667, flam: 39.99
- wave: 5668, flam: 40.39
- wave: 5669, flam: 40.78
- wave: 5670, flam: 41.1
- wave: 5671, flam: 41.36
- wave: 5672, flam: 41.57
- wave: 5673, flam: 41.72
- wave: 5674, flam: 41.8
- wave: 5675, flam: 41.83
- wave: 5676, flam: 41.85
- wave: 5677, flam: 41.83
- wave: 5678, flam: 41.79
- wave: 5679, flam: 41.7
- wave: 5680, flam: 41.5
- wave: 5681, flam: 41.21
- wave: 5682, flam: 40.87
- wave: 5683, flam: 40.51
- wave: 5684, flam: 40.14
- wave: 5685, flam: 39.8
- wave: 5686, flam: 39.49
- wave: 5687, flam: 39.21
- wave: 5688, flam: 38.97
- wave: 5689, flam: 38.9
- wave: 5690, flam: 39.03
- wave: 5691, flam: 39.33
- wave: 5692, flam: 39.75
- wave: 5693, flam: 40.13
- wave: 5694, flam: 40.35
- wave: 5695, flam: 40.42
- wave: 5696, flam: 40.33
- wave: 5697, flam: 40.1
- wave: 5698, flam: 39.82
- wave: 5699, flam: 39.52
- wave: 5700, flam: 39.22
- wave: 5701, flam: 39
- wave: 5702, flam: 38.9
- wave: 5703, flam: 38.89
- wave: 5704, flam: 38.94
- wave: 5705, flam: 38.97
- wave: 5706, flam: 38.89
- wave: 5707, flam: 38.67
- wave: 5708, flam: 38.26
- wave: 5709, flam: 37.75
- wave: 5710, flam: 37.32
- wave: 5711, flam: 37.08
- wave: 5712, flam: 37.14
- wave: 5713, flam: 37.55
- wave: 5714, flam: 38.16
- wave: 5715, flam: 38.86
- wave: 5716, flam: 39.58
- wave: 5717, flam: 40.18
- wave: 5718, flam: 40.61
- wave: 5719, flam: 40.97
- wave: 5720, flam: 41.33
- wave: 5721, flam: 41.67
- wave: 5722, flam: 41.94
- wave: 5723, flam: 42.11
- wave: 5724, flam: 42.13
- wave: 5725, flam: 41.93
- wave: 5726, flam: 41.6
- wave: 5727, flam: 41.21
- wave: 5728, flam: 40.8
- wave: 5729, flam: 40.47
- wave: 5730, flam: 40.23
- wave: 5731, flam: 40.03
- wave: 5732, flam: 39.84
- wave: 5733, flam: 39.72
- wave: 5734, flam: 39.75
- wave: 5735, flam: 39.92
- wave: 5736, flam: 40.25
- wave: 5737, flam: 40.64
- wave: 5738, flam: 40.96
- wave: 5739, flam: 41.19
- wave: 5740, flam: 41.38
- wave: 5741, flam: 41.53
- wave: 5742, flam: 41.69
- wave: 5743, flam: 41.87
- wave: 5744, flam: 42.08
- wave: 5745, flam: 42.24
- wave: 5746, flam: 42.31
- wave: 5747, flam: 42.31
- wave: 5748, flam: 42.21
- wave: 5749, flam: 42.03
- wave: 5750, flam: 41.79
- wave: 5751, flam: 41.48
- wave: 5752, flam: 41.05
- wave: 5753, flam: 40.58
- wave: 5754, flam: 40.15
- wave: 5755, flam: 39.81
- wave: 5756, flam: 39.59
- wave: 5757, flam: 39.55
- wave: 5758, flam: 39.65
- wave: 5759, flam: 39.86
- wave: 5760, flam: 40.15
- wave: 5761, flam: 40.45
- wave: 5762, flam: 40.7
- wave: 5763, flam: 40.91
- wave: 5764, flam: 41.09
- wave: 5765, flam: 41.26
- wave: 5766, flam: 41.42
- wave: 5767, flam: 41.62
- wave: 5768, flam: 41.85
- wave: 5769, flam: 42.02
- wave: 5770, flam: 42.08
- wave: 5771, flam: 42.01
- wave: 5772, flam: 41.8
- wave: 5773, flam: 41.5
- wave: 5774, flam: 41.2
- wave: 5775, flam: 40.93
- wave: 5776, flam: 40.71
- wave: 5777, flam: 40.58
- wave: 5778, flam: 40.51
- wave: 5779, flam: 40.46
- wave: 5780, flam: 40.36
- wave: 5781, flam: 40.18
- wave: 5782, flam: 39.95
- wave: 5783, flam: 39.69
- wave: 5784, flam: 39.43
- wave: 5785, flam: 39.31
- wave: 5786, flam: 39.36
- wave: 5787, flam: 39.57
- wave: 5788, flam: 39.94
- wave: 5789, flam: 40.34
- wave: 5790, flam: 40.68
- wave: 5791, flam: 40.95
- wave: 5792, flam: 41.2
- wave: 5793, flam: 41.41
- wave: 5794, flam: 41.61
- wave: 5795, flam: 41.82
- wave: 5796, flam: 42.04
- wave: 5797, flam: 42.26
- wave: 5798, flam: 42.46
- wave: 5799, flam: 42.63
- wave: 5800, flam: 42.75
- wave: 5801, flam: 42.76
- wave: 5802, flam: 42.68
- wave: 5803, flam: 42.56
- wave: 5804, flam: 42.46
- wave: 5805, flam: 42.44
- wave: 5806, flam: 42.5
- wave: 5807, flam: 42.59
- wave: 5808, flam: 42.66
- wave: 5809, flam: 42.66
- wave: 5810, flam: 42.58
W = 0.03 mag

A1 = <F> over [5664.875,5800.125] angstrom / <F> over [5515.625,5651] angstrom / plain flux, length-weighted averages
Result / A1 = 1.02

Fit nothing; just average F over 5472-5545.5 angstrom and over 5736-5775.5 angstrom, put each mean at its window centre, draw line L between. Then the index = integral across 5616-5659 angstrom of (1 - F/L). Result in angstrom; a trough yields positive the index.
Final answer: 0.70 angstrom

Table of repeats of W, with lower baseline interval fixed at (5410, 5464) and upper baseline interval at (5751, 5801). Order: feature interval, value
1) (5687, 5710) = 0.032 mag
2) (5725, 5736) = 0.005 mag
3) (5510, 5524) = -0.032 mag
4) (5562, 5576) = 0.020 mag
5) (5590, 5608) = 0.044 mag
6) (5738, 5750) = -0.031 mag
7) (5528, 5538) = 0.006 mag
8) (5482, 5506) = -0.023 mag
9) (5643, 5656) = -0.021 mag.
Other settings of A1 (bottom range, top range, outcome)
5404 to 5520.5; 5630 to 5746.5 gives 1.03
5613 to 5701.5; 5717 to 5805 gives 1.02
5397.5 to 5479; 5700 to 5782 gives 1.05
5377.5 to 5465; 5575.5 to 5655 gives 1.02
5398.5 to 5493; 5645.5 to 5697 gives 1.05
